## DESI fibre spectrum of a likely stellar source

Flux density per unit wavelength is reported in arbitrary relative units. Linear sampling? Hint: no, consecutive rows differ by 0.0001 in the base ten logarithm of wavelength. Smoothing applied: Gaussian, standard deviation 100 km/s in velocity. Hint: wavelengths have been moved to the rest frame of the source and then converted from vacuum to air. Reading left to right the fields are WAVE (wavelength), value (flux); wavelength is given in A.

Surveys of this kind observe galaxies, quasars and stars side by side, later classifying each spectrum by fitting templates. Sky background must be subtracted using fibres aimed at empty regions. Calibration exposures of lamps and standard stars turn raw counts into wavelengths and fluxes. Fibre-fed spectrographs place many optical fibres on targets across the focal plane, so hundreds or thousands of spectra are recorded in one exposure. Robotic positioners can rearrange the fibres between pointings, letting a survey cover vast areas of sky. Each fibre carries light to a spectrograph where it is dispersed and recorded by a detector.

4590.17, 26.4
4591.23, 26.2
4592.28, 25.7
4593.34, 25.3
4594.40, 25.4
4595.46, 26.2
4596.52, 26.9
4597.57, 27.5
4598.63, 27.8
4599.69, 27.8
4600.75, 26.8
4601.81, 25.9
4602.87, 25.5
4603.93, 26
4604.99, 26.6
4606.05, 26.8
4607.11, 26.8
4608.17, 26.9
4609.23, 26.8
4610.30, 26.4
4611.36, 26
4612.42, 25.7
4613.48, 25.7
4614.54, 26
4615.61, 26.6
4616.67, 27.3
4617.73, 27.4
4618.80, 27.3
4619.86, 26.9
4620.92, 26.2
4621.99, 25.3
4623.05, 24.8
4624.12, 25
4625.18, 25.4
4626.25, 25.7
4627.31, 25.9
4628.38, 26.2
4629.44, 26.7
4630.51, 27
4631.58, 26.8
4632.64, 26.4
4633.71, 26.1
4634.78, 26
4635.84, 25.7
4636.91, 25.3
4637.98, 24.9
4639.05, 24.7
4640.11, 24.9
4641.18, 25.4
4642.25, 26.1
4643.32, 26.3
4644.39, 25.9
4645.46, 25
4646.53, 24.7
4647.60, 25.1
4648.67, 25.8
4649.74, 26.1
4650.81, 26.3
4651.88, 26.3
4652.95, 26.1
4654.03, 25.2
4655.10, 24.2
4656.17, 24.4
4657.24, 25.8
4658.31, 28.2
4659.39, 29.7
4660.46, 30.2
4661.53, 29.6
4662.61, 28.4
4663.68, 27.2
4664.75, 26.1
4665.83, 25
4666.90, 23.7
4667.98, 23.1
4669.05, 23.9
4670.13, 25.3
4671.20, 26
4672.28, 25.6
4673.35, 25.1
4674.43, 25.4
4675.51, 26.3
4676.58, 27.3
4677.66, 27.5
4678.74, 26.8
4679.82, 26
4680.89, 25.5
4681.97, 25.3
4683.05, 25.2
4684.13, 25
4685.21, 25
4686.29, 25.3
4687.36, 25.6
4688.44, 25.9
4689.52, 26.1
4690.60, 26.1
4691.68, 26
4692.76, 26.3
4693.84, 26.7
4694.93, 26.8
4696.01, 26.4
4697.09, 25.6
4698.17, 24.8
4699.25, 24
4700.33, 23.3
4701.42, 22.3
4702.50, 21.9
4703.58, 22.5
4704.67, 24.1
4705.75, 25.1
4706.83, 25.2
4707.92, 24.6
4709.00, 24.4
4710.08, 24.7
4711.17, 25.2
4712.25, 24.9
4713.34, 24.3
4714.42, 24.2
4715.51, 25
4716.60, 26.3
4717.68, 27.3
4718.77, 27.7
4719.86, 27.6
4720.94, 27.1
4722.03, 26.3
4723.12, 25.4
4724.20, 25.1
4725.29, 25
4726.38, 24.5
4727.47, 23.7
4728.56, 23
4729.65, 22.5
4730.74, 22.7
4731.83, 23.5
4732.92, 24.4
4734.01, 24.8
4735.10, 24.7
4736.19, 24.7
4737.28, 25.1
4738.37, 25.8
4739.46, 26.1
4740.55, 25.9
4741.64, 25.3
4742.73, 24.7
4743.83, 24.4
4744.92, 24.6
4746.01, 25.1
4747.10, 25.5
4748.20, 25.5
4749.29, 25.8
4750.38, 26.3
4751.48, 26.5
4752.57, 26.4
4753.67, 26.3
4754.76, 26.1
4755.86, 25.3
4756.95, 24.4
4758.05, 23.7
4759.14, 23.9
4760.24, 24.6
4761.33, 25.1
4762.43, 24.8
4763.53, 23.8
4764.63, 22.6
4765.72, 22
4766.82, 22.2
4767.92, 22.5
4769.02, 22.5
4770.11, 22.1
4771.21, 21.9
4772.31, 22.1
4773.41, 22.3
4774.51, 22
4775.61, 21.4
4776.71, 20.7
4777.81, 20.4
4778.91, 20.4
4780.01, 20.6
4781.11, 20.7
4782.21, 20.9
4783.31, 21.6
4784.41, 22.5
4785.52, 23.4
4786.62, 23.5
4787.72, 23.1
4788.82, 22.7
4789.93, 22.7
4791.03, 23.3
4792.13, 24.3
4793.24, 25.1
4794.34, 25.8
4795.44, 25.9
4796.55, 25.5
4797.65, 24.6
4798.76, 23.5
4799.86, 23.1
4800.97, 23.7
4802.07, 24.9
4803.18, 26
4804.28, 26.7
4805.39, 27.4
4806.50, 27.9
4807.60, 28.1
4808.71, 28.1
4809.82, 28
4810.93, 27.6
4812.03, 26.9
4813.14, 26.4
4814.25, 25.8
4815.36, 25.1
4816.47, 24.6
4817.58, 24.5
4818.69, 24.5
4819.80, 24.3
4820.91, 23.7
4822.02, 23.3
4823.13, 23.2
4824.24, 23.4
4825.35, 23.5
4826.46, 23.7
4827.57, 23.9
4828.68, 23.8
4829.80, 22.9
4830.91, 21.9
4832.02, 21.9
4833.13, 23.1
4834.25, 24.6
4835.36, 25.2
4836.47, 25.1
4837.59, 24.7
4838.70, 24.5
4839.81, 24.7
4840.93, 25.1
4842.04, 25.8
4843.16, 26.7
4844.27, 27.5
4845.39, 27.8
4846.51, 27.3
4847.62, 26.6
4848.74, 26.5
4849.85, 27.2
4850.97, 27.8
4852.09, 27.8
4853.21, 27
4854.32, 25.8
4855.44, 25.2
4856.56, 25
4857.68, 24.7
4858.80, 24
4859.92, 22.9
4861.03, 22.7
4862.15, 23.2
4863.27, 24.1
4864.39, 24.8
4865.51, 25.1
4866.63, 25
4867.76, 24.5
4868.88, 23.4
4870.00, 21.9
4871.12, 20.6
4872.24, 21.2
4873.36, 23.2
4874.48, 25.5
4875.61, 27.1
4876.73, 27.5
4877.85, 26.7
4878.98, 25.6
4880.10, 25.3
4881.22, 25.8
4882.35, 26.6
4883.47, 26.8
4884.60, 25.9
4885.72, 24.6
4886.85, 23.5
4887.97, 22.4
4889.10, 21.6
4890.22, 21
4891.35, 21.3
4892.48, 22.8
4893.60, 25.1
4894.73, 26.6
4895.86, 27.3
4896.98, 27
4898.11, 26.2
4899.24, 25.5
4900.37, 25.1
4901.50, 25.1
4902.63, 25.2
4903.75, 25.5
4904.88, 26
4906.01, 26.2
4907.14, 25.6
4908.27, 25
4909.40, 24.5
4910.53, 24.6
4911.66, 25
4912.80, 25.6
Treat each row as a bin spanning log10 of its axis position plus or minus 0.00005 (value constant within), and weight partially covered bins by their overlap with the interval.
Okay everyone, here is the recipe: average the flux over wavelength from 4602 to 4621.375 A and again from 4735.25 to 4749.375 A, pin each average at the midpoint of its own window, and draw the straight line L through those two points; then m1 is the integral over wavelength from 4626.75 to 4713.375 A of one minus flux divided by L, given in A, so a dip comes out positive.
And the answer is 1.0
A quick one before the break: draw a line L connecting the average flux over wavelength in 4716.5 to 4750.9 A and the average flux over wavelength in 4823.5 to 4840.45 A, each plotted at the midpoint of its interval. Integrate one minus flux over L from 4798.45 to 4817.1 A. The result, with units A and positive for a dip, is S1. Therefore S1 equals -1.5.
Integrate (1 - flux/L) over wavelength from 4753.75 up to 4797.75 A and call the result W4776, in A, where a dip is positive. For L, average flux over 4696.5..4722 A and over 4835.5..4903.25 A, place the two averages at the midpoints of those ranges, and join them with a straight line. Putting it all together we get 3.30 A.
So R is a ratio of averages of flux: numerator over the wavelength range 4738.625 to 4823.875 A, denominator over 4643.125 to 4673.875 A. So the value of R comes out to 0.93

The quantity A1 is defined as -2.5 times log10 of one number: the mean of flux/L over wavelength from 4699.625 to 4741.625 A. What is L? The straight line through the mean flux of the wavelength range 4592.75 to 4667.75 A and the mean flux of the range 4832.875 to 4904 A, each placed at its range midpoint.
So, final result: 0.04 mag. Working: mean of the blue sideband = 26.2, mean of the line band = 24.8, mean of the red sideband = 25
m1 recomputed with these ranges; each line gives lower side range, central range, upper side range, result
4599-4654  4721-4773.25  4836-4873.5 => 2.1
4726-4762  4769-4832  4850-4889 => 2.4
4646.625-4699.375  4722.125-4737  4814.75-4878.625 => 0.8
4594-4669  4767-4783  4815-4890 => 2.4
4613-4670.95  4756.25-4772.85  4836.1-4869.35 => 1.6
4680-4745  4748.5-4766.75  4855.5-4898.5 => 0.1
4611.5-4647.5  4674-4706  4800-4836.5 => 0.3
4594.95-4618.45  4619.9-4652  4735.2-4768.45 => 0.6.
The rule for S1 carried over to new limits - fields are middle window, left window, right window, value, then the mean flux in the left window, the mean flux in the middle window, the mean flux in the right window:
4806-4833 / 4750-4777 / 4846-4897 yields -0.64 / 23.7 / 24.8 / 24.8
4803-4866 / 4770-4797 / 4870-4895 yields -4.78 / 22.6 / 25.3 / 24.3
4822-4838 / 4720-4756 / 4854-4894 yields 0.59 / 25.1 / 23.6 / 24.2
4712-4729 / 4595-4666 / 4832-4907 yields 0.22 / 26.3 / 25.5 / 25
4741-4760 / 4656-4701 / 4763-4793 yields -1.67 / 26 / 25.3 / 22.2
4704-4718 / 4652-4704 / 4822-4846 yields 0.26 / 25.7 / 25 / 24.4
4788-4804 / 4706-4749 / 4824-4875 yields 0.28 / 25.1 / 24.4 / 24.6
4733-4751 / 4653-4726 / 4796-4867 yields 0.14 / 25.6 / 25.3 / 25.2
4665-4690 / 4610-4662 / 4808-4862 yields 0.43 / 26.1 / 25.5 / 25.1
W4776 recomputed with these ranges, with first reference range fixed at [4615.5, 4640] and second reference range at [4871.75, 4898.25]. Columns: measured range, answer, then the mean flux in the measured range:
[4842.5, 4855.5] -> -1.0 A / 27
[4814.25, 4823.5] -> 0.3 A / 24.3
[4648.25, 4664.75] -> -0.6 A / 26.9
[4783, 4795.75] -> 0.8 A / 23.7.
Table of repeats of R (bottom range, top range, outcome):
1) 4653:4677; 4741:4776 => 0.92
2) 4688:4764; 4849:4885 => 1.00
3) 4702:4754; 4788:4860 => 1.00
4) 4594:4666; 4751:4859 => 0.93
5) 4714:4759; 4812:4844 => 0.97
